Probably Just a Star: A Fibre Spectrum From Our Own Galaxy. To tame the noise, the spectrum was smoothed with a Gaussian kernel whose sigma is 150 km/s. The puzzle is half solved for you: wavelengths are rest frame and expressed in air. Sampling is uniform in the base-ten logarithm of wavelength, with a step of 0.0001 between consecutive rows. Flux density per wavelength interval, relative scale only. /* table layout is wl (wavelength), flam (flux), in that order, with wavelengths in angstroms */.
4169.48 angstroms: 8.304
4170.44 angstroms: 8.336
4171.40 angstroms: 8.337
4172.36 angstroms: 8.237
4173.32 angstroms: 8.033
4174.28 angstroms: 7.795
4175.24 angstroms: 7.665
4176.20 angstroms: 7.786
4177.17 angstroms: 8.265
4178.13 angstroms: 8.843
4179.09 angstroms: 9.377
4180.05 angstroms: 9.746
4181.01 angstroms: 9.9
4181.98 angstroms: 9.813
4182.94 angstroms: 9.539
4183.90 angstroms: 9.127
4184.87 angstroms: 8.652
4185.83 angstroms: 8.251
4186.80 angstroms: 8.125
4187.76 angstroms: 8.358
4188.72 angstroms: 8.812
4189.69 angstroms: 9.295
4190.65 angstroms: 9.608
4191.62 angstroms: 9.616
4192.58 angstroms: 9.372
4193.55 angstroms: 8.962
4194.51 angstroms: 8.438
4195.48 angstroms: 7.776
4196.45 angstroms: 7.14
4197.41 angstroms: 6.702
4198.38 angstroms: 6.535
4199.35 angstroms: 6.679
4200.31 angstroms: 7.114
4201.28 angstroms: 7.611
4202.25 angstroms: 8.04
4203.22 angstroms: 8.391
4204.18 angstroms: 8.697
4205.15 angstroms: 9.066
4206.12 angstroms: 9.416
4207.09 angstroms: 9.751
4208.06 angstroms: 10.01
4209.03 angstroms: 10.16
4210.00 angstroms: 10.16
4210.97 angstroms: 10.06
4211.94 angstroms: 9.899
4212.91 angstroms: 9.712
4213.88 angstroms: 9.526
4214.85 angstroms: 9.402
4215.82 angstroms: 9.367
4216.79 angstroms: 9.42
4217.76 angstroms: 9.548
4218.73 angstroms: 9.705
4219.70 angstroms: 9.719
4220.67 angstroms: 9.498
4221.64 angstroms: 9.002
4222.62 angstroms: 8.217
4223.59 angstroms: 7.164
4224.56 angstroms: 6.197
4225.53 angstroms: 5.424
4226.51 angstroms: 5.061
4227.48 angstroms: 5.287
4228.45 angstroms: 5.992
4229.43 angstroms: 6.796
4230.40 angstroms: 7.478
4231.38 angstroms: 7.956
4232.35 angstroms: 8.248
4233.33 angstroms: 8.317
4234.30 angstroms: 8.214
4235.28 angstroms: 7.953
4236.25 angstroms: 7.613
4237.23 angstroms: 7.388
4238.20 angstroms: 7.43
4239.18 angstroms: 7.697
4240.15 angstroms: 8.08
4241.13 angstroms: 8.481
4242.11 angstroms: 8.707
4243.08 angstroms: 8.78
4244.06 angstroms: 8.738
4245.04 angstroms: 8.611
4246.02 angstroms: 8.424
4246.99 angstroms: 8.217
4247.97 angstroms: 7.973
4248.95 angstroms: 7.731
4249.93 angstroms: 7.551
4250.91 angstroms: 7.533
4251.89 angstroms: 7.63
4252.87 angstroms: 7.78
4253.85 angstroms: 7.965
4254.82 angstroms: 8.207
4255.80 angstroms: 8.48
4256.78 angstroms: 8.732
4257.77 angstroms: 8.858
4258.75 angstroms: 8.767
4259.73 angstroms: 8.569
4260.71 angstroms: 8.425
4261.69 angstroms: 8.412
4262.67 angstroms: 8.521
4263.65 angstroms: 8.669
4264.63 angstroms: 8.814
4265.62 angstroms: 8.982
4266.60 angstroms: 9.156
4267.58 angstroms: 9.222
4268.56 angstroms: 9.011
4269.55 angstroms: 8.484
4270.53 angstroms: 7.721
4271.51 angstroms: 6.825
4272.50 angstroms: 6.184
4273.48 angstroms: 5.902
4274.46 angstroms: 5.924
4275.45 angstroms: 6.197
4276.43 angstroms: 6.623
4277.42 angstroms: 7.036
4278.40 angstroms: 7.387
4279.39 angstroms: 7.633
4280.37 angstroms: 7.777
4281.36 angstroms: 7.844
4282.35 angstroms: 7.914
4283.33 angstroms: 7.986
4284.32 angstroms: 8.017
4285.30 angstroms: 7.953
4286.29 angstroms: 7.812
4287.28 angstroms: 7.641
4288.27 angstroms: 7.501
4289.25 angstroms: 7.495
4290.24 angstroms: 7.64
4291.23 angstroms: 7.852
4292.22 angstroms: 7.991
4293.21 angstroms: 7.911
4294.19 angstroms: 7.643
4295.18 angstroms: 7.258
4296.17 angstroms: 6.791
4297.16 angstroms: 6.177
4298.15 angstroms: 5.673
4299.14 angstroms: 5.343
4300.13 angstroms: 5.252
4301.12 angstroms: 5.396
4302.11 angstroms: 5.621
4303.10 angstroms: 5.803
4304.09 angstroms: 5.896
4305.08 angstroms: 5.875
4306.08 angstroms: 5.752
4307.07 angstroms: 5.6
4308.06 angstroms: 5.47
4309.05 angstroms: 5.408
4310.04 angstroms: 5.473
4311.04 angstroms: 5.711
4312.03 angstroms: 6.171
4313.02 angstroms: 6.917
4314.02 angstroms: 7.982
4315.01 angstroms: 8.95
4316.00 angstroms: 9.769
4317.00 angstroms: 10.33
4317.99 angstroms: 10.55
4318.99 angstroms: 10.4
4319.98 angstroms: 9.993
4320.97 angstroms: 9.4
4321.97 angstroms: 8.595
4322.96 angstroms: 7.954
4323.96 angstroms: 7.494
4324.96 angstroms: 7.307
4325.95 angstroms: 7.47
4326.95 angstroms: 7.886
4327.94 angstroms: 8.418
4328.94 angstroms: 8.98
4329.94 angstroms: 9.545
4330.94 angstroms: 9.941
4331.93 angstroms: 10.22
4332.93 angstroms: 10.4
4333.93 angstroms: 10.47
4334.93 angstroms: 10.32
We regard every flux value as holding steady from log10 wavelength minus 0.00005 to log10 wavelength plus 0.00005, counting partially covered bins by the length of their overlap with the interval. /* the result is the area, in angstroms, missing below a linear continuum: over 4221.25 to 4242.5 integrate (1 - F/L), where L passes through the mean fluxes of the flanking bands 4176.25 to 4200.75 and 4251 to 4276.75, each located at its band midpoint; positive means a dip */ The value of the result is 2.2 angstroms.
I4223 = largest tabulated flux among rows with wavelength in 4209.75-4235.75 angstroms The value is 10.16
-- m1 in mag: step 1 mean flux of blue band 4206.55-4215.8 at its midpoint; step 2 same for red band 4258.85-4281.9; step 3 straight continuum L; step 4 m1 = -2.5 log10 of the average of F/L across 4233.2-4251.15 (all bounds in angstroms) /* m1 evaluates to 0.09 mag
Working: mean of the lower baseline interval 9.82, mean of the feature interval 8.08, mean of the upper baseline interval 7.81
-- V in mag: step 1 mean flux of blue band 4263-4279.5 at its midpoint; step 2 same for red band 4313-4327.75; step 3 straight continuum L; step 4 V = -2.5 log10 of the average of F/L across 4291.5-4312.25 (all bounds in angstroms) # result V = 0.335 mag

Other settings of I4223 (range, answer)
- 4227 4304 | 9.222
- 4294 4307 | 7.643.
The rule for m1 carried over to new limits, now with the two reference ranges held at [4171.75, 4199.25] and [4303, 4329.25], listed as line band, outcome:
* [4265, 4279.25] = 0.06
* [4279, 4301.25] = 0.08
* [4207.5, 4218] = -0.17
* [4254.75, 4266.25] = -0.08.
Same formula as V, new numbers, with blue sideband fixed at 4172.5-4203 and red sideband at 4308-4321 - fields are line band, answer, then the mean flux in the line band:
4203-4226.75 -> -0.076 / 8.95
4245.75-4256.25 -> 0.040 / 7.95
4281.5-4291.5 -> 0.051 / 7.78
